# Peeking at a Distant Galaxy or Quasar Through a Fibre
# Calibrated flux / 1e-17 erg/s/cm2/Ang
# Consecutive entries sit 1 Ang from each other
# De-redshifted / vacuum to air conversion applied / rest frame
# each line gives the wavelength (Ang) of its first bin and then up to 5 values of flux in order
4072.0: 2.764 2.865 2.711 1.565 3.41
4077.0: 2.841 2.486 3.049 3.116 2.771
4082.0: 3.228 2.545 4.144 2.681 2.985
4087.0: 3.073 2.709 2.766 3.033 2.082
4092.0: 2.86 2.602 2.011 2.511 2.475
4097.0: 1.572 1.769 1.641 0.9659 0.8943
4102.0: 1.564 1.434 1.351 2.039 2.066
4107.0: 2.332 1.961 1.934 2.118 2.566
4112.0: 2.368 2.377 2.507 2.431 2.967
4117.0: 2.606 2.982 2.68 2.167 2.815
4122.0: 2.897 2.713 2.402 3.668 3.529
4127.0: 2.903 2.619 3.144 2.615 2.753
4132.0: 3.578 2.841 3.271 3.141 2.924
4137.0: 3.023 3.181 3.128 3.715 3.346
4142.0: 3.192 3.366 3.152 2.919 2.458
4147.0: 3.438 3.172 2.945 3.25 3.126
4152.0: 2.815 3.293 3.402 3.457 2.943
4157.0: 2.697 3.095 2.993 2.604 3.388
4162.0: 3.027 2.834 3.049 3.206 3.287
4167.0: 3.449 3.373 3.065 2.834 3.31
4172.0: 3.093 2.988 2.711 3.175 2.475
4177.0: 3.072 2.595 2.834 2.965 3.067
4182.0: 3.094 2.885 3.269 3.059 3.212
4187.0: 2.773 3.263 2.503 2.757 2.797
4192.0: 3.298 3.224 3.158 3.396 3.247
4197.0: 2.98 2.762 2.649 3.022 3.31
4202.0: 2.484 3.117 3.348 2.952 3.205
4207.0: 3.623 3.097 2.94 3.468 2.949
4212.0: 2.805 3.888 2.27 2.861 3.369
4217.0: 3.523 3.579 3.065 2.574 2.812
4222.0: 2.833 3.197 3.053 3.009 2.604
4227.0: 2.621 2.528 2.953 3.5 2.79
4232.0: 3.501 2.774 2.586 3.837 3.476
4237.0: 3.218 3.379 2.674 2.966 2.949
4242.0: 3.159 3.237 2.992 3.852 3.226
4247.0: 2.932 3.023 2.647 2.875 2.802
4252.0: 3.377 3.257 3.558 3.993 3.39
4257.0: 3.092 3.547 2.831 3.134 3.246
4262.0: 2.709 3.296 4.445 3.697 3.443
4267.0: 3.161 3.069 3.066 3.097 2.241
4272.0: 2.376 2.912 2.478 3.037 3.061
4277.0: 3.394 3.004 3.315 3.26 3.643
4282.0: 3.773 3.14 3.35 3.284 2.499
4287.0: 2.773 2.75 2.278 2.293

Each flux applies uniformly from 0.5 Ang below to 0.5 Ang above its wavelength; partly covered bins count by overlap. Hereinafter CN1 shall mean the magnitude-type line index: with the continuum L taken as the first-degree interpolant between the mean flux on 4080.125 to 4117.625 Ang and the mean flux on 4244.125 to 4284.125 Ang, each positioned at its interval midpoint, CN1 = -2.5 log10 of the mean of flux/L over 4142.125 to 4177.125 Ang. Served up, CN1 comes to -0.16 mag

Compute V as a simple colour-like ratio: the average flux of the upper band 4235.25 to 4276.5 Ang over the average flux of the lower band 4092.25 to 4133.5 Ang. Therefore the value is 1.32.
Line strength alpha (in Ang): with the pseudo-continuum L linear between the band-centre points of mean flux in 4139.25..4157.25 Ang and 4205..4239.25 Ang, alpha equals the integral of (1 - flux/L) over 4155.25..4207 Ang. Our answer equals 1.6 Ang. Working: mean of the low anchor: 3.16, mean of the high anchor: 3.08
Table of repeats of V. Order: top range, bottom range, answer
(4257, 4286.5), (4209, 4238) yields 1.03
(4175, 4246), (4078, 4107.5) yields 1.29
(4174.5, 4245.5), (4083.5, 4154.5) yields 1.14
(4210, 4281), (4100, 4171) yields 1.11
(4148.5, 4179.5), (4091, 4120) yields 1.43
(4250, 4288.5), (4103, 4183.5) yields 1.10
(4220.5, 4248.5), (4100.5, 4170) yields 1.09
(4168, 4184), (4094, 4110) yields 1.66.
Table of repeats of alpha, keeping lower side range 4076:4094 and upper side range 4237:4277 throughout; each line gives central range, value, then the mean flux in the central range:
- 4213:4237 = 0.41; 3.04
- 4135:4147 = -0.74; 3.14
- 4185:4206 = 0.17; 3.02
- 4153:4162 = -0.30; 3.08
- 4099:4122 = 6.04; 2.15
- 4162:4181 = -0.09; 3.02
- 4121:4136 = -0.29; 3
